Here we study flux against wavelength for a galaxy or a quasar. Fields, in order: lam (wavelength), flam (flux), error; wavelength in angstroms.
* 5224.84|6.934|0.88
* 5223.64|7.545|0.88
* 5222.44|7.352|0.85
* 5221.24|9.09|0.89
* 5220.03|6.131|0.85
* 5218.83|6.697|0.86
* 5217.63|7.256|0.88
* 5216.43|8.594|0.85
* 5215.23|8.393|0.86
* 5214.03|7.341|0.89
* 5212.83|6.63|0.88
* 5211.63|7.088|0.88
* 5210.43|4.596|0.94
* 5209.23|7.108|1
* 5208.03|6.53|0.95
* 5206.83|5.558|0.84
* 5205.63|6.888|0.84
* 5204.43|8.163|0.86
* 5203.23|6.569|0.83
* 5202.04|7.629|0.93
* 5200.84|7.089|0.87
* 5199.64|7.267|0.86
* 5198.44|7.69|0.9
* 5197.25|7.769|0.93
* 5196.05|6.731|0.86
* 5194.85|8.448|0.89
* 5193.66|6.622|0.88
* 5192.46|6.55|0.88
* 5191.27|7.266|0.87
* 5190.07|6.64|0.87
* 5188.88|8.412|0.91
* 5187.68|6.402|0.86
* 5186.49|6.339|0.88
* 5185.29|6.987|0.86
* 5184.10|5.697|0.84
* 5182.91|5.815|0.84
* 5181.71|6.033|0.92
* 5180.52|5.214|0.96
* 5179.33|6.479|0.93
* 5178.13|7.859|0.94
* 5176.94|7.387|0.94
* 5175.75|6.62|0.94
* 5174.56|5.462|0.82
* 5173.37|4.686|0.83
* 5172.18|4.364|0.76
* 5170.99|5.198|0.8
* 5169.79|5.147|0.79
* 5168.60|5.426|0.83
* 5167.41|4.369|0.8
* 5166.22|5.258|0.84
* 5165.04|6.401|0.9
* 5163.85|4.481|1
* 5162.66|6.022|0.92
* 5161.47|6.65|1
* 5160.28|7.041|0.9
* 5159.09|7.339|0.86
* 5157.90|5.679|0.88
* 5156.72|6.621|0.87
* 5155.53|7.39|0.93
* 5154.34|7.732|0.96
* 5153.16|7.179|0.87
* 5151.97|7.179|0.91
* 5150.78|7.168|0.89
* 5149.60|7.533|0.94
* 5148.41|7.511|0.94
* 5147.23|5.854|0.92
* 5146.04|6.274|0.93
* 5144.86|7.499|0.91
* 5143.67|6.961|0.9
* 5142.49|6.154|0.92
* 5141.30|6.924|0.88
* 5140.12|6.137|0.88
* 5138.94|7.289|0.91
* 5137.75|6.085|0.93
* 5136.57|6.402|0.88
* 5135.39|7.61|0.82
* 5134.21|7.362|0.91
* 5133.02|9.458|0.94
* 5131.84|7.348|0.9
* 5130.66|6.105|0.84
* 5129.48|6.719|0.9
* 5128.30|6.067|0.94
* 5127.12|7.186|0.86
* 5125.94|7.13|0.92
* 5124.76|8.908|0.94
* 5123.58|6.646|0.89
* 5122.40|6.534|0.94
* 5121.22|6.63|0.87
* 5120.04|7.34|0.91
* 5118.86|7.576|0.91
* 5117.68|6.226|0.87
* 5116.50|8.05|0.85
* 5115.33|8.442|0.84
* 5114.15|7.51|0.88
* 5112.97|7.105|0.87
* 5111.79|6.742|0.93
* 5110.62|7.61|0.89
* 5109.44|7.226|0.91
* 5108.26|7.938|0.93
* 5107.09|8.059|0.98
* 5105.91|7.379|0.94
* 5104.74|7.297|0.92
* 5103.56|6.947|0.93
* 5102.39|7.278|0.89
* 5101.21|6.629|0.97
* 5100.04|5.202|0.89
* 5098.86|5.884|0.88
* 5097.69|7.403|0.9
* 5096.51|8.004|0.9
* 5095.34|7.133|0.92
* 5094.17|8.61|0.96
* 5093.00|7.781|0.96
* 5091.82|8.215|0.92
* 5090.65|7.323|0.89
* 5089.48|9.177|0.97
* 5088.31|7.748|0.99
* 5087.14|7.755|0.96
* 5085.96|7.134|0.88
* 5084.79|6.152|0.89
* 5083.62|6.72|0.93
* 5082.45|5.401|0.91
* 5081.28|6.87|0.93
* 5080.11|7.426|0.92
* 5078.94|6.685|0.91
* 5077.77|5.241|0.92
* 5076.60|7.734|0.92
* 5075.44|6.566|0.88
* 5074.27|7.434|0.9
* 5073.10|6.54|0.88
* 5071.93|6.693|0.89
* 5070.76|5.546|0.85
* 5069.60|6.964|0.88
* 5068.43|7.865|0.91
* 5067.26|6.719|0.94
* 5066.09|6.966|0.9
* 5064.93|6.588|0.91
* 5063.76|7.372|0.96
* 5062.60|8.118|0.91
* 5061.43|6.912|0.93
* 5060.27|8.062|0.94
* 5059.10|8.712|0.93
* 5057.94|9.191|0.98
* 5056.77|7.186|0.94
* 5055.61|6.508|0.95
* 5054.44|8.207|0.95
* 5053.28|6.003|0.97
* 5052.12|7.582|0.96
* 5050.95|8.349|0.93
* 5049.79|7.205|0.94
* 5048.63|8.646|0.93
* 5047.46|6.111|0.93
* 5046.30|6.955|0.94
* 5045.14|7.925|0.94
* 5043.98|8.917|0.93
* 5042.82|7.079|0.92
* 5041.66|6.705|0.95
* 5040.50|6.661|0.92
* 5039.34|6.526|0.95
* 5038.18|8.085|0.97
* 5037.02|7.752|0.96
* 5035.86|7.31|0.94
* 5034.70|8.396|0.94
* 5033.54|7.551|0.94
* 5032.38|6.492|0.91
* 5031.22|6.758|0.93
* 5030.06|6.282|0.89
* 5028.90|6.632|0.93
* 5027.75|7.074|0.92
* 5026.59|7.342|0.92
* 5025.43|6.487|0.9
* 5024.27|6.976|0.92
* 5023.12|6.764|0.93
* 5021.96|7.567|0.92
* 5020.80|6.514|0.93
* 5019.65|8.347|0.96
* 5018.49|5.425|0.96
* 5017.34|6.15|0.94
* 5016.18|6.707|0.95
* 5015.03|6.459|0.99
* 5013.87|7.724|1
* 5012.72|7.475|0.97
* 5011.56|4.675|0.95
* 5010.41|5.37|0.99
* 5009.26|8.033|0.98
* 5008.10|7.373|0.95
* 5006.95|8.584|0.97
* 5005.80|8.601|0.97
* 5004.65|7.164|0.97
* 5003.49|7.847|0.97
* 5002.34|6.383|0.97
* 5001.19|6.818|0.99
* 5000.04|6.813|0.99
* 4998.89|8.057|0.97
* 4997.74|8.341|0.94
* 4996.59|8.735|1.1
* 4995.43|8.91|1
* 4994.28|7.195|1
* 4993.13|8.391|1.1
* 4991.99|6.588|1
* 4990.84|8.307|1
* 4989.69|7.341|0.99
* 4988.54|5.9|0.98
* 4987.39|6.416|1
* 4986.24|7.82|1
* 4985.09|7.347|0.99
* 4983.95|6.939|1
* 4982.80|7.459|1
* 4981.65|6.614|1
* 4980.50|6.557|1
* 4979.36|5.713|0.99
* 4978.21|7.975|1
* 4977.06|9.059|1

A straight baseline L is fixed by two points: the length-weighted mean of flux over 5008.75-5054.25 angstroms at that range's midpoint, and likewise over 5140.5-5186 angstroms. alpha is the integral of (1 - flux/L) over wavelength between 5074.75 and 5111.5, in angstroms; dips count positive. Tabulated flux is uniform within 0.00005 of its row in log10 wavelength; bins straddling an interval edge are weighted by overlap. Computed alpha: -2.6 angstroms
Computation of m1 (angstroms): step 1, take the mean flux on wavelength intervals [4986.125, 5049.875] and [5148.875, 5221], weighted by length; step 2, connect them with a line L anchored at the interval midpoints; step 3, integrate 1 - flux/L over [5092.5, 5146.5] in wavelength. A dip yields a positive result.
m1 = -2.26 angstroms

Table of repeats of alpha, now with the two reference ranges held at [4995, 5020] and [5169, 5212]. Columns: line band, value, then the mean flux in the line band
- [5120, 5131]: -0.2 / 6.93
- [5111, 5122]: -0.7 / 7.28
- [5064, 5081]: 0.5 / 6.8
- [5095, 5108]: -0.3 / 7.04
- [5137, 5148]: 0.2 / 6.59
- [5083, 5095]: -1.2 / 7.64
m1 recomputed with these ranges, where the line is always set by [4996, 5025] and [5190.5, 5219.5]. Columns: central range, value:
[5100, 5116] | -0.4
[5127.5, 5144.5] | 0.5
